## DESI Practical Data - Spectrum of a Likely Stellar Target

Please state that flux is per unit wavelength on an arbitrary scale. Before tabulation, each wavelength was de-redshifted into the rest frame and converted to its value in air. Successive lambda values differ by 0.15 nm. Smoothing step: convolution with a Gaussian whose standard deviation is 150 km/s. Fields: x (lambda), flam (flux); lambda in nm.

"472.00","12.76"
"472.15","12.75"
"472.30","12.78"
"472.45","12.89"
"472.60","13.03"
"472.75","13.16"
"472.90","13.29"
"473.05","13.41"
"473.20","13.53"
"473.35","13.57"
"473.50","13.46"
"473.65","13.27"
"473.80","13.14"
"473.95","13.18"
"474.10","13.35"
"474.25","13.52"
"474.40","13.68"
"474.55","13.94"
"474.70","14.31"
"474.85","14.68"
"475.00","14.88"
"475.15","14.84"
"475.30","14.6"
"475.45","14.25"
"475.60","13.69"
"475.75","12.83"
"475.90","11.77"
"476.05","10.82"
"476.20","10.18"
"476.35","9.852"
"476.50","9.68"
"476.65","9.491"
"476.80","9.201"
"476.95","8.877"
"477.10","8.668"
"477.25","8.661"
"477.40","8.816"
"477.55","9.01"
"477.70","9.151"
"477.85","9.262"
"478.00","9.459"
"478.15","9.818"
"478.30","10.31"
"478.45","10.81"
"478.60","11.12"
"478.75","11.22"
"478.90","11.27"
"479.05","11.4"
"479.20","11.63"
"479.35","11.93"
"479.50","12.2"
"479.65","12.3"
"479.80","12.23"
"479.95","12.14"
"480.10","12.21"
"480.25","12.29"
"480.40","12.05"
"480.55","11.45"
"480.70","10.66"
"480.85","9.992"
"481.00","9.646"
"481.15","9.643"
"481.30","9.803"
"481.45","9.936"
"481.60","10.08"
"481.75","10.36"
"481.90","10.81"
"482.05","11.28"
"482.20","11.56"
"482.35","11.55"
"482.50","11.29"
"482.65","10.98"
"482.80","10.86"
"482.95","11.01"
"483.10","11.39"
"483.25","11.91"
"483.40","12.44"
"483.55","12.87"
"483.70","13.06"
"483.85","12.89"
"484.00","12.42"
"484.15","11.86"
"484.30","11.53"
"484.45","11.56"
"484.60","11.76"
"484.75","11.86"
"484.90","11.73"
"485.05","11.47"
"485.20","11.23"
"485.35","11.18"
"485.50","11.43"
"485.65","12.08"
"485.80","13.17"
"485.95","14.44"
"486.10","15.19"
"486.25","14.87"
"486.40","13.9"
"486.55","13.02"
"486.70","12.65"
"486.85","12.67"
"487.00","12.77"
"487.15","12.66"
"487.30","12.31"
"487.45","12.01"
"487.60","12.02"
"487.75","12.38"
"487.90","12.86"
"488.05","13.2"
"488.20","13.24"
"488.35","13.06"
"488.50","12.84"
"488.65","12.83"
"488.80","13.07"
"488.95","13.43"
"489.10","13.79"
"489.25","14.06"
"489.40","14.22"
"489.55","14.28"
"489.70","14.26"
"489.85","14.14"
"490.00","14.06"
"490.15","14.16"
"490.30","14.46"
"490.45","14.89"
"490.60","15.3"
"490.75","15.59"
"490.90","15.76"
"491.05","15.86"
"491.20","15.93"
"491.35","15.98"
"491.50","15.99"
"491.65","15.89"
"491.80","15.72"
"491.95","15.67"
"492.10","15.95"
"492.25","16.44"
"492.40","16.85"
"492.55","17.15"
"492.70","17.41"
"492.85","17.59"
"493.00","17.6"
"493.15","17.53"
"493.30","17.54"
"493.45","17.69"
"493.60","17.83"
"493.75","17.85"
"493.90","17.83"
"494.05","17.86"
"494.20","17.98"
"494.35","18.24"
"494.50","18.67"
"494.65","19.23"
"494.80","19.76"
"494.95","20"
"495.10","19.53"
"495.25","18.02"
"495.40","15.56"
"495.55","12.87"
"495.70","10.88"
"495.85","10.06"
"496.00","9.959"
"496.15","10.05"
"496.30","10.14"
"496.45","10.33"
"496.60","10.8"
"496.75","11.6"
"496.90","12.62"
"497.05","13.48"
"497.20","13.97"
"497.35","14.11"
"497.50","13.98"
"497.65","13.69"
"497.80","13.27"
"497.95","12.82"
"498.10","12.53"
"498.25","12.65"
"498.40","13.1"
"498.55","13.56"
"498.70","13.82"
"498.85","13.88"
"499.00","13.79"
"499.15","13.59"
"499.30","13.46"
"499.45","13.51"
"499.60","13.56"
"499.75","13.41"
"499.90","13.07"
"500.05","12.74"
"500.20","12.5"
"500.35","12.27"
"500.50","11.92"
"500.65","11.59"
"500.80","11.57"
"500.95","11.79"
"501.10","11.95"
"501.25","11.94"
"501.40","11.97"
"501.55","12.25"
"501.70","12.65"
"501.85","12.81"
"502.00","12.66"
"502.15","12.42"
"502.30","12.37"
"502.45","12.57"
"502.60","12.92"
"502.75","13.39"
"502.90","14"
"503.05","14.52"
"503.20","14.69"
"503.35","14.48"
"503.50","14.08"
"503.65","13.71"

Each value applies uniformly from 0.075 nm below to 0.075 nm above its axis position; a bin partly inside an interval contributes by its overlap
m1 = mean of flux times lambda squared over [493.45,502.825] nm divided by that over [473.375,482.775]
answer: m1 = 1.31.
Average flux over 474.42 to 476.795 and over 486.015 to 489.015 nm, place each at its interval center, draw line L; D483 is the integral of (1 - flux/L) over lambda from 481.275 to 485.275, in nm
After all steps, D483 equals 0.43 nm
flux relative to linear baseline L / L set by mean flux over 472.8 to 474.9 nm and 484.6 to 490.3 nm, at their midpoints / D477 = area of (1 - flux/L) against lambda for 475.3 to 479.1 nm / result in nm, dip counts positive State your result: 0.84 nm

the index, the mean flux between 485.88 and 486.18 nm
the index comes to 14.8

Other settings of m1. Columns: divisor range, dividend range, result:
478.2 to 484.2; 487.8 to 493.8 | 1.40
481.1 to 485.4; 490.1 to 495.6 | 1.54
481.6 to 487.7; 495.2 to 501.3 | 1.10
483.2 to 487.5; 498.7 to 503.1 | 1.09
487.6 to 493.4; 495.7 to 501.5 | 0.86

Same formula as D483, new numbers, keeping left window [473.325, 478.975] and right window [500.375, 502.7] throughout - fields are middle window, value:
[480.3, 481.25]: 0.092 nm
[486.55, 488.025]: -0.079 nm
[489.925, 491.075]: -0.288 nm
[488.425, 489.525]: -0.144 nm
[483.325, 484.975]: -0.050 nm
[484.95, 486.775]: -0.155 nm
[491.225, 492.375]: -0.381 nm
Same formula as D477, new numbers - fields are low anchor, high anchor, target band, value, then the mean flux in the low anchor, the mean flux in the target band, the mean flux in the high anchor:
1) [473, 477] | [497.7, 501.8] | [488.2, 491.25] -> -0.362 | 12.7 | 14.3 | 12.8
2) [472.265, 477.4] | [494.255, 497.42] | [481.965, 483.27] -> 0.183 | 12.4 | 11.3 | 14.3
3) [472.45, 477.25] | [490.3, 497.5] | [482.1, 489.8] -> 0.939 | 12.5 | 12.6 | 15.6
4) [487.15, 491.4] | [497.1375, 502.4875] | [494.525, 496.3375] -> -0.212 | 13.9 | 14.9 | 12.9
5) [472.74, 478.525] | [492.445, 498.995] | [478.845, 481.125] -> 0.182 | 11.8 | 11.5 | 15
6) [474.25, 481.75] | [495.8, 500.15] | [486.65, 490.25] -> -0.364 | 11.3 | 13.2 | 12.7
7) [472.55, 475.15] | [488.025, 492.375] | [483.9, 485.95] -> 0.349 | 13.7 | 11.9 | 14.7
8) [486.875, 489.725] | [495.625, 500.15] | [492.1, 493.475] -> -0.465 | 13.1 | 17.2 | 12.6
